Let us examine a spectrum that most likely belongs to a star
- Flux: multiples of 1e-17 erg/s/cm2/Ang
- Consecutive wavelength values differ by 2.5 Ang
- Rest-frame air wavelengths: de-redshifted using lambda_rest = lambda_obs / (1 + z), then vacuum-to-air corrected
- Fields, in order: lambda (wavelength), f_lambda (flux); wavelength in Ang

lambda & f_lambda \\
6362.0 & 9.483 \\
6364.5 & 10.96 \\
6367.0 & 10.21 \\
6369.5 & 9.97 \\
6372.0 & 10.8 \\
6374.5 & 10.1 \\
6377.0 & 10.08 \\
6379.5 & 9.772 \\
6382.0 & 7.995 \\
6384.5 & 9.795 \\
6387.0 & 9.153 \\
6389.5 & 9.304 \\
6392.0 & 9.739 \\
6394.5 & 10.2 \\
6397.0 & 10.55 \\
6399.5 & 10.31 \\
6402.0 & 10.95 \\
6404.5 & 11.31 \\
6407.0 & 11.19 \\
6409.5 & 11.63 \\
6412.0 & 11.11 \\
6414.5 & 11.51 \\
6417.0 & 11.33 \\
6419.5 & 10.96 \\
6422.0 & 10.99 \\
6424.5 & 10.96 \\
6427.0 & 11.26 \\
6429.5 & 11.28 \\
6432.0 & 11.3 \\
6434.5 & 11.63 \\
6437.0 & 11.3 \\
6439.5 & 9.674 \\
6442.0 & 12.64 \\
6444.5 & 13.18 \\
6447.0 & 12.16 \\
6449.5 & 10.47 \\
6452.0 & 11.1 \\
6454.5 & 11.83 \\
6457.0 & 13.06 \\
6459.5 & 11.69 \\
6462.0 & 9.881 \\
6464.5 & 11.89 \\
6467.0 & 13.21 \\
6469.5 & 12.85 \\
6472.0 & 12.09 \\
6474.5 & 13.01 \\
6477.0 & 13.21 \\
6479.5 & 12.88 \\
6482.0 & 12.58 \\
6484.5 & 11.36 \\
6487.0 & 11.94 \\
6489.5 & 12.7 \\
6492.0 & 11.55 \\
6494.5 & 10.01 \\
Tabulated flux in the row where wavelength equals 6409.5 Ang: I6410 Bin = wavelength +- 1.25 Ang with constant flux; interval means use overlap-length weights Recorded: 11.63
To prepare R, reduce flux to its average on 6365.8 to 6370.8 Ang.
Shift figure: 10.1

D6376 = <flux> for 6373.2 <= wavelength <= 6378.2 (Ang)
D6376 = 10.1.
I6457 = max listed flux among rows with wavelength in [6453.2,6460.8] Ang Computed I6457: 13.06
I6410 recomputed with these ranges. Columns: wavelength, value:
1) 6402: 10.95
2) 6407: 11.19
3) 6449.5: 10.47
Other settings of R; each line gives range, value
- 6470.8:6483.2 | 12.8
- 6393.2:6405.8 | 10.7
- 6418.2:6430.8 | 11.1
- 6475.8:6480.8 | 13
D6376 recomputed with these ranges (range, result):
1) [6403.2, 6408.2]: 11.2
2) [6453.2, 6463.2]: 11.6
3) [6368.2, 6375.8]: 10.3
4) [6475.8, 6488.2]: 12.4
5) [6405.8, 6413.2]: 11.3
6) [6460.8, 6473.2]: 12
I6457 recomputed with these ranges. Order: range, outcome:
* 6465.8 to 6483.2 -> 13.21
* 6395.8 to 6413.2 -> 11.63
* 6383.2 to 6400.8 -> 10.55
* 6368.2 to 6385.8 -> 10.8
